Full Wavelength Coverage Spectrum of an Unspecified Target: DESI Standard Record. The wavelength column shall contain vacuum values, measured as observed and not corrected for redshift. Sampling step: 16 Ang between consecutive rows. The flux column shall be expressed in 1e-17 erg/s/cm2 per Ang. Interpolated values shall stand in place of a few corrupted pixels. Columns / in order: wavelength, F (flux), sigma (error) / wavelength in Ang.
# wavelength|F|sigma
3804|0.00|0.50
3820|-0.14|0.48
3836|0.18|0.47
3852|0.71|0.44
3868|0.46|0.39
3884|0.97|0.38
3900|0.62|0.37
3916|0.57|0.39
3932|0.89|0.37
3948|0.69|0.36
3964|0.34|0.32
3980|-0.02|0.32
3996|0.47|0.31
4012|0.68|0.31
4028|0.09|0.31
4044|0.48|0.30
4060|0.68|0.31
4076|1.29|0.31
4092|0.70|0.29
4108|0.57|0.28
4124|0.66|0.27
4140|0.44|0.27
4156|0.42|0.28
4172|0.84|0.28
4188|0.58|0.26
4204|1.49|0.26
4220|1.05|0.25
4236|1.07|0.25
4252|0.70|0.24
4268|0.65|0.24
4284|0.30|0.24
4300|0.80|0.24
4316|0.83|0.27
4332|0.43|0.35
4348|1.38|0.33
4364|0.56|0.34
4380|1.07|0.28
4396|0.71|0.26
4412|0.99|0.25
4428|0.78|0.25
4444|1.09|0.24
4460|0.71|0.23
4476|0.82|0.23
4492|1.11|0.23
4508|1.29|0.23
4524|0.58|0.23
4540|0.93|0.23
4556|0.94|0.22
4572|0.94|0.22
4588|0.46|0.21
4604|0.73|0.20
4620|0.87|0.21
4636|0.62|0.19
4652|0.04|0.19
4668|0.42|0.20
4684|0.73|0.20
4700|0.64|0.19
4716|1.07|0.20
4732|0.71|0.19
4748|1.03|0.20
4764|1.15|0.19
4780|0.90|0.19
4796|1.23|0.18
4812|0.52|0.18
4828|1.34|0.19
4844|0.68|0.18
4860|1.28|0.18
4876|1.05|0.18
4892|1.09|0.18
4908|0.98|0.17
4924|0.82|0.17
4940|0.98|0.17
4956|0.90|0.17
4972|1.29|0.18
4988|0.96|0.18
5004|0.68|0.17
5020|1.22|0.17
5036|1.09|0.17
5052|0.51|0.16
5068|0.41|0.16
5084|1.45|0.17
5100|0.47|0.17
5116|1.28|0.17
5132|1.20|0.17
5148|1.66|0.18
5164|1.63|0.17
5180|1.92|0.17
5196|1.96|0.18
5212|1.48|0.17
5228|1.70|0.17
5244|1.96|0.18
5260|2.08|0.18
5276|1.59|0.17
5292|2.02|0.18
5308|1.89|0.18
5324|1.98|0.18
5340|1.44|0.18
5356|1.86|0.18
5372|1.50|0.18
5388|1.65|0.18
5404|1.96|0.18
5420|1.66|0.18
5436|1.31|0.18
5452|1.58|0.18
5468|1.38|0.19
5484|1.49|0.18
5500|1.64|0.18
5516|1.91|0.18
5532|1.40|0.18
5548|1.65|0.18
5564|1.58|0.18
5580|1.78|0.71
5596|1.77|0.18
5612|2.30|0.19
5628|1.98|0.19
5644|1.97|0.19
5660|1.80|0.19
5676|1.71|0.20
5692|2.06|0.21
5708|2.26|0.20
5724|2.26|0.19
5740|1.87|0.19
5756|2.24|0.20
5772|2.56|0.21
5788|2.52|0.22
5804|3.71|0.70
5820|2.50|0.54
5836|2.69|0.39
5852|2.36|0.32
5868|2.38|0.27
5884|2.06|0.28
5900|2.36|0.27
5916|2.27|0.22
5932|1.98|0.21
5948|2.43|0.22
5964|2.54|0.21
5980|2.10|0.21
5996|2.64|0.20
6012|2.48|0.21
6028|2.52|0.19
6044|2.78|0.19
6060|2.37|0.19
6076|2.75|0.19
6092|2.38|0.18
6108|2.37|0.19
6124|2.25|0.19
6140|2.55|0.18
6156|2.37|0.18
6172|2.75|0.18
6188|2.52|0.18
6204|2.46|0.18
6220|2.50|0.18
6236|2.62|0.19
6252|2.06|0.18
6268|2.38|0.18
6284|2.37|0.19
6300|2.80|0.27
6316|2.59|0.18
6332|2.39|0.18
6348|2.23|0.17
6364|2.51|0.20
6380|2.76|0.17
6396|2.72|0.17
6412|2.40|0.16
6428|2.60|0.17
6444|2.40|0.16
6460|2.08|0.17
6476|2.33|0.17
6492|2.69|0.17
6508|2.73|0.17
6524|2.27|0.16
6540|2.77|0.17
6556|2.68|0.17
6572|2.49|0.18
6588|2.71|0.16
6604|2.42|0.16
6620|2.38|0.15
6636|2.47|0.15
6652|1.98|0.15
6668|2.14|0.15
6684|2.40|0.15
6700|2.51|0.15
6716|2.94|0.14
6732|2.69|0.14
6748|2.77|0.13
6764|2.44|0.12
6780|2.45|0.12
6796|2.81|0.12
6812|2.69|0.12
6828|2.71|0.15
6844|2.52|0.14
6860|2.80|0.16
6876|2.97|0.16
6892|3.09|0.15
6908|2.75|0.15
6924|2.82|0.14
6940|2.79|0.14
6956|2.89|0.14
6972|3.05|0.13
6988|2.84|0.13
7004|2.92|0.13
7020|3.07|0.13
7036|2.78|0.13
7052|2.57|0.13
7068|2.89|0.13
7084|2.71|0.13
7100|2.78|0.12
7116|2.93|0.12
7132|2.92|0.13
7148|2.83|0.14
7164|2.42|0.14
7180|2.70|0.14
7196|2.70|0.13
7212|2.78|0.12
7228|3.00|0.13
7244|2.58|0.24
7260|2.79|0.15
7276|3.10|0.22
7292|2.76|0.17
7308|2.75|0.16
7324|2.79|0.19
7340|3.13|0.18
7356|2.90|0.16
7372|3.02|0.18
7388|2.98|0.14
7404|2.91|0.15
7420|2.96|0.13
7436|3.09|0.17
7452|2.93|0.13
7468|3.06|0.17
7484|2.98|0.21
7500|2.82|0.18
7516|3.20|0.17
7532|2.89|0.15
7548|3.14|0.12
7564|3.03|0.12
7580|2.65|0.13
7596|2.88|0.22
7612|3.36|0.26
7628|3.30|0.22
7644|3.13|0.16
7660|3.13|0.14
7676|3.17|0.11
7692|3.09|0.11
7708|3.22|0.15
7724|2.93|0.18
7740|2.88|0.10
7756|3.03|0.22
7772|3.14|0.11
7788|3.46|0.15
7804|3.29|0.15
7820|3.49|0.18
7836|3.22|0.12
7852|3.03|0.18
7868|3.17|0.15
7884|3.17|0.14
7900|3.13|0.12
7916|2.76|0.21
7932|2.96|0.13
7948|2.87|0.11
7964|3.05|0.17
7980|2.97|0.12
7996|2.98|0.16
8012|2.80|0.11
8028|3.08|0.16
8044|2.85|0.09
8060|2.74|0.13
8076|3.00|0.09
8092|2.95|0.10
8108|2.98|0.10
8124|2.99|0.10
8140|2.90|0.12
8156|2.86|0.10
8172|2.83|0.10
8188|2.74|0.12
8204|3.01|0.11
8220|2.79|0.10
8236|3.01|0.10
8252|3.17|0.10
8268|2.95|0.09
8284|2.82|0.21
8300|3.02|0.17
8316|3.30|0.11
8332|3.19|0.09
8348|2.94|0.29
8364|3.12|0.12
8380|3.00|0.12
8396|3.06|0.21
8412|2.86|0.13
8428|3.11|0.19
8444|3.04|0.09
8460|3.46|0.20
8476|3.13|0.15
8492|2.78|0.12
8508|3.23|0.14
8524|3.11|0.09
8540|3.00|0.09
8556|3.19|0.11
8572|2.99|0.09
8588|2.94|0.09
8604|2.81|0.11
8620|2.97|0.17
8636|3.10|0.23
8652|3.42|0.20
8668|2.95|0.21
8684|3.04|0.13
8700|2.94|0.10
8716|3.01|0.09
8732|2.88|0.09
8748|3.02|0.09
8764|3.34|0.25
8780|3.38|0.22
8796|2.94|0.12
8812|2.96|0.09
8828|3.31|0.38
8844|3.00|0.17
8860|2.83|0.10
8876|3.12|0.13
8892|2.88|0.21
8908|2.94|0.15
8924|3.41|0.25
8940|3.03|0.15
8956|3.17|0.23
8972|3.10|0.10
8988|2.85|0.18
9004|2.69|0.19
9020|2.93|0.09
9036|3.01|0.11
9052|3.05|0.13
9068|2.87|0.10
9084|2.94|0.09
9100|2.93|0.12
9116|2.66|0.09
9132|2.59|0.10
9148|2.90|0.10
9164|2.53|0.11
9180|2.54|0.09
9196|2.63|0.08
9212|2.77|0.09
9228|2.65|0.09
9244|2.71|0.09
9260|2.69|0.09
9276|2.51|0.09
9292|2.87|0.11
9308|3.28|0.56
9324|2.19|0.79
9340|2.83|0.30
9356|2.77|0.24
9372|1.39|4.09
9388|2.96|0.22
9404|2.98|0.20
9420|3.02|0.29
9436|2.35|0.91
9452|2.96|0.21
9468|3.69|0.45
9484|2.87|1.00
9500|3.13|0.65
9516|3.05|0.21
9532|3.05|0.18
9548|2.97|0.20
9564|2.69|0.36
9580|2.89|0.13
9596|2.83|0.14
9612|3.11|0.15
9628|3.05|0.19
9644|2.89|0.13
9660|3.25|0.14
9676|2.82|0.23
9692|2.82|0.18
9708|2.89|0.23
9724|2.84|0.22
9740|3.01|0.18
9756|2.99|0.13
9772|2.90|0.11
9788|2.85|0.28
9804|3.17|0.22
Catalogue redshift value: 0.29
